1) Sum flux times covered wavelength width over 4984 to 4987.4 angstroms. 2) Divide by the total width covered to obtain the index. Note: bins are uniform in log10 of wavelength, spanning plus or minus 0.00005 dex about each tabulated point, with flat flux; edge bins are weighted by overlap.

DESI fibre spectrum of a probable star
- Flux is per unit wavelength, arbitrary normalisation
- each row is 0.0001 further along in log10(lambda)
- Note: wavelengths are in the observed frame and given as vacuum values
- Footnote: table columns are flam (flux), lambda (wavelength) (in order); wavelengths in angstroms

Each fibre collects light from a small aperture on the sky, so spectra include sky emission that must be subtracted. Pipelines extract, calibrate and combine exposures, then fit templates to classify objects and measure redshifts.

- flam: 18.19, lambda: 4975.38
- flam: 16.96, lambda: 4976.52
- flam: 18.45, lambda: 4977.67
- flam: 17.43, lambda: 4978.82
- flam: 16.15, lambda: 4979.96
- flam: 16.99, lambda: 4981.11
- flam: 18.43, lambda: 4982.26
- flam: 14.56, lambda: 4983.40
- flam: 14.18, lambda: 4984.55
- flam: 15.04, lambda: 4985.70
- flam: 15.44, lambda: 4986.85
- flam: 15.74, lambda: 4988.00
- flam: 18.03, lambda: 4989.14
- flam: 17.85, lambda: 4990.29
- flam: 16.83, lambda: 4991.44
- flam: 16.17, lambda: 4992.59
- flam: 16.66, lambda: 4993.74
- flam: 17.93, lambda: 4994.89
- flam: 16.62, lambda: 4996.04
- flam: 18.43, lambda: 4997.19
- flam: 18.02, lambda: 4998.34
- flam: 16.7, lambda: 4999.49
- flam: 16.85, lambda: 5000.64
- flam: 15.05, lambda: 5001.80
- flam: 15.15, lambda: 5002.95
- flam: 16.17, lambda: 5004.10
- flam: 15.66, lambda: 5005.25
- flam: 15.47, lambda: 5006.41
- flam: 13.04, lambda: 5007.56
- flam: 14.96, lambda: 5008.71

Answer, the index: 14.9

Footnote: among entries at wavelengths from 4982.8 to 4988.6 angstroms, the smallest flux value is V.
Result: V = 14.18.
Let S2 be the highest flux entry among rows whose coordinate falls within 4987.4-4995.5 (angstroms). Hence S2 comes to 18.03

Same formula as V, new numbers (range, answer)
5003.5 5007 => 15.47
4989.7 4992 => 16.83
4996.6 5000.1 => 16.7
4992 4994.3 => 16.17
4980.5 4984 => 14.56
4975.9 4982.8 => 16.15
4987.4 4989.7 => 15.74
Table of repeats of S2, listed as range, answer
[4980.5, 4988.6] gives 18.43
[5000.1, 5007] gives 16.85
